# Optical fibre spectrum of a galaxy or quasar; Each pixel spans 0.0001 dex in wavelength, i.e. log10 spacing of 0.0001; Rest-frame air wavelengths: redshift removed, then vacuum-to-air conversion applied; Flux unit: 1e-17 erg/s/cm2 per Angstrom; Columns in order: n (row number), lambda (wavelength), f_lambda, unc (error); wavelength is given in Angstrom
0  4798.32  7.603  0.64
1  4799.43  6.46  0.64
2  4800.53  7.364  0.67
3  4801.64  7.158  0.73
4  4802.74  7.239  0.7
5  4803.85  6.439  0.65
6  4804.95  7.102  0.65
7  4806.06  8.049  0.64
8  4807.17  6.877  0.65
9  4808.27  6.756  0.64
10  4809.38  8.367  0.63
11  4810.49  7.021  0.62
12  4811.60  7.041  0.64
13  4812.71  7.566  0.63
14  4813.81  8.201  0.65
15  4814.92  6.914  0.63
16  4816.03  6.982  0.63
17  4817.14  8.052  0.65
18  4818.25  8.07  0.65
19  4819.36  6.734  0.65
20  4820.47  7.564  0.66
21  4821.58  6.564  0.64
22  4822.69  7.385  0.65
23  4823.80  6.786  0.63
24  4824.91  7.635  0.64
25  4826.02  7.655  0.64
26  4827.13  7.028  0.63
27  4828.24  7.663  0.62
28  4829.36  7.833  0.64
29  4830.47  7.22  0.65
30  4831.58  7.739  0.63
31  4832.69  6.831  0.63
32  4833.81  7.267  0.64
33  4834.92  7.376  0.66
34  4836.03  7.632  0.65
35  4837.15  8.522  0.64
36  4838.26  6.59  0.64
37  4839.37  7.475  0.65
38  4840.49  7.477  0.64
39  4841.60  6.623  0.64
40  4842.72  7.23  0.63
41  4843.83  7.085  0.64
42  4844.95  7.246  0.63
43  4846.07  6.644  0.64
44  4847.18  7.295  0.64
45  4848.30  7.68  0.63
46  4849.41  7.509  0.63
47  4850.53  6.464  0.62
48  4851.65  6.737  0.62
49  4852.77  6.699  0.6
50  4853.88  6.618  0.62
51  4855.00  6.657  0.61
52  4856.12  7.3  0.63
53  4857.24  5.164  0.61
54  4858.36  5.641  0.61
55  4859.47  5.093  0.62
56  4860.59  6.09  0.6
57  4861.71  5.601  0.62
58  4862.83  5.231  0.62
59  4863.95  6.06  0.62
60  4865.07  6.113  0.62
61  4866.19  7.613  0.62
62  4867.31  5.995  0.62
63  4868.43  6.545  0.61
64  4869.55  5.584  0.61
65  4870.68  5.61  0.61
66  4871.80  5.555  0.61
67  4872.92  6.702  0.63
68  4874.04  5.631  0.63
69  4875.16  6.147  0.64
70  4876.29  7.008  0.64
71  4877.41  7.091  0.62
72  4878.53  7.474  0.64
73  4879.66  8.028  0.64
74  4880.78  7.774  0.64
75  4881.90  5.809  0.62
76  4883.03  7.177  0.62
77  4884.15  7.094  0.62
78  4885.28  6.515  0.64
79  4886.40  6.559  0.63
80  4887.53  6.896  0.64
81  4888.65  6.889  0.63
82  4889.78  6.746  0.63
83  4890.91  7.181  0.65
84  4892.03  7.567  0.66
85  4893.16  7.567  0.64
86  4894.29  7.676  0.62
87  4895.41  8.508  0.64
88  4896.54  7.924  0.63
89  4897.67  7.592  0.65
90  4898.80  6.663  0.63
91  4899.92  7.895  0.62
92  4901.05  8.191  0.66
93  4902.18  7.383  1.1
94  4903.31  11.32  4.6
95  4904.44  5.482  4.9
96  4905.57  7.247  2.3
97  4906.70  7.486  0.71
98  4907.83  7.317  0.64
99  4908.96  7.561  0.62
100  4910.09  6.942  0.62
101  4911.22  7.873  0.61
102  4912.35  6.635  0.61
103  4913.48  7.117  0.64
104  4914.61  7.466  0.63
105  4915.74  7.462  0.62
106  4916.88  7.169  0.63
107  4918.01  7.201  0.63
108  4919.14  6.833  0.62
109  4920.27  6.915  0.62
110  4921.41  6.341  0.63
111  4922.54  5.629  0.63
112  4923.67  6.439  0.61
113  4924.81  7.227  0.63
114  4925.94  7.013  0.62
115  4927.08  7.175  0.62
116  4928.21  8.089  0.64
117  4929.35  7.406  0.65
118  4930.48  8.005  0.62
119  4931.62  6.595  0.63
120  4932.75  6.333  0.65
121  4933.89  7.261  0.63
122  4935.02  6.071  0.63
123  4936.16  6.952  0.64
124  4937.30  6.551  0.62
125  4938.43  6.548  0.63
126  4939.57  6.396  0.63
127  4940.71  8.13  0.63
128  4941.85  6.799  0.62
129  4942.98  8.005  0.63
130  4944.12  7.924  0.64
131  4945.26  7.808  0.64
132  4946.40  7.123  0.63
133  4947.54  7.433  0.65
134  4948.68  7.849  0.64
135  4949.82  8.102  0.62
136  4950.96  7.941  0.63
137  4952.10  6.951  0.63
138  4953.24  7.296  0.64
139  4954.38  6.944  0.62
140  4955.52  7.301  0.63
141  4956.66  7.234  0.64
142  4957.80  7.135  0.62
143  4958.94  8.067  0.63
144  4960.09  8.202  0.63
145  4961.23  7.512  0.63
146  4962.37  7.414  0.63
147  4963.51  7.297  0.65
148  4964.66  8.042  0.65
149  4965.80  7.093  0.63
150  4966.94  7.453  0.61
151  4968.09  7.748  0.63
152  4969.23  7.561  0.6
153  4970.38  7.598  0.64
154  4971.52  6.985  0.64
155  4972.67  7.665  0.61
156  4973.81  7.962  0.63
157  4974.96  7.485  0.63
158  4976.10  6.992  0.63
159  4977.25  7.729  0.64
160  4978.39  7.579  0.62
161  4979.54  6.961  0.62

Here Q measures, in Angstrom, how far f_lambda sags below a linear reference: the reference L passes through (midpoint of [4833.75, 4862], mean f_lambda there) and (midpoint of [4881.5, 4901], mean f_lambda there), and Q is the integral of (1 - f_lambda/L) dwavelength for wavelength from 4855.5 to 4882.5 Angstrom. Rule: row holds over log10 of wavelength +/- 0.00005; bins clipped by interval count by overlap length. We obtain 2.9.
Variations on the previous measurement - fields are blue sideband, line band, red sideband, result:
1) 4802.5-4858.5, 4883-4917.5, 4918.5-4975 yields -0.72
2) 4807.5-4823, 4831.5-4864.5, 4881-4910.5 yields 2.66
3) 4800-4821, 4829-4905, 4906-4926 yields 2.49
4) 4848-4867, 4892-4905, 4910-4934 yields -1.97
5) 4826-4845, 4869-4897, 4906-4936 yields 1.10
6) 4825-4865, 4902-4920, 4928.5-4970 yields -0.55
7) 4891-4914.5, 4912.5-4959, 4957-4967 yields 2.58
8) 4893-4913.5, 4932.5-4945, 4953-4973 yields 0.82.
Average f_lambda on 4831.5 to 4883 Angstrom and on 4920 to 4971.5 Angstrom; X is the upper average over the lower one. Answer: 1.08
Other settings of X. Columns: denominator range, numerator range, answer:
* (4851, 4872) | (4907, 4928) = 1.15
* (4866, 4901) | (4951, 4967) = 1.07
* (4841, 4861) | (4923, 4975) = 1.10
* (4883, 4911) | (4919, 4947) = 0.95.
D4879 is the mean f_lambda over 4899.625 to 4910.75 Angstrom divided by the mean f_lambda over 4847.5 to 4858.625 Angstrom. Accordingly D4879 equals 1.15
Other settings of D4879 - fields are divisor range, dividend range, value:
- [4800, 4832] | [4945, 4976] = 1.02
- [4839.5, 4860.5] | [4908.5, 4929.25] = 1.05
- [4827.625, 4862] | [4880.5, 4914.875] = 1.06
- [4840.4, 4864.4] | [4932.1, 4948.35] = 1.09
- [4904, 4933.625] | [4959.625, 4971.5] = 1.07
